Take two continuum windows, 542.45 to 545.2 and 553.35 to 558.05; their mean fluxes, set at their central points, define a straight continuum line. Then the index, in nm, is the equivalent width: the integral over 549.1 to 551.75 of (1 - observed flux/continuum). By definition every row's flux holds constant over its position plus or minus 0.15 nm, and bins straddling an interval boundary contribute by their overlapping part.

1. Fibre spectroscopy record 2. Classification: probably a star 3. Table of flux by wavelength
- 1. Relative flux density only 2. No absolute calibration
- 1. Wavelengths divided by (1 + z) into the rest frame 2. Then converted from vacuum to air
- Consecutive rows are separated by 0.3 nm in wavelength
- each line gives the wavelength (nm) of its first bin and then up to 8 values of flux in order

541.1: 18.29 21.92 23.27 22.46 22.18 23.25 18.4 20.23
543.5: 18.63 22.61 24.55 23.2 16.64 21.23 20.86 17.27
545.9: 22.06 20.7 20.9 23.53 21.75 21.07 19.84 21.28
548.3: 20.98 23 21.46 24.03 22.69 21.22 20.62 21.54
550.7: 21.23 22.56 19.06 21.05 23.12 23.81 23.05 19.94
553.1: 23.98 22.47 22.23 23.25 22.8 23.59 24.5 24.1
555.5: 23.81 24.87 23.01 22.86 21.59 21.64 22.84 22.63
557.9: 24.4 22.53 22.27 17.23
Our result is 0.08 nm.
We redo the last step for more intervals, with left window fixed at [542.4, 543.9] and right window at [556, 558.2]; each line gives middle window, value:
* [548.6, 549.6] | -0.06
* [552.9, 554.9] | -0.08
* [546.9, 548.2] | 0.01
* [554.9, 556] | -0.09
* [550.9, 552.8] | 0.00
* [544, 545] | -0.02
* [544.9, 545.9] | 0.04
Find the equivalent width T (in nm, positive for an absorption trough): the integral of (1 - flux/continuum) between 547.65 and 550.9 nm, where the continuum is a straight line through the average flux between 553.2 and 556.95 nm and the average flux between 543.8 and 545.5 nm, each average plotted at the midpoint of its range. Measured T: 0.066 nm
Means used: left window 21.3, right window 23.2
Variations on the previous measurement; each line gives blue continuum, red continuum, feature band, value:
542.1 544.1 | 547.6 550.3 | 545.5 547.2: 0.03 nm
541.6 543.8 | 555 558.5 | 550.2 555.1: 0.04 nm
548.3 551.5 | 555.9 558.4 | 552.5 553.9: -0.01 nm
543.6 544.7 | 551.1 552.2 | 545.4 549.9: 0.10 nm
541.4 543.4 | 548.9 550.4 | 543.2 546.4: 0.14 nm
